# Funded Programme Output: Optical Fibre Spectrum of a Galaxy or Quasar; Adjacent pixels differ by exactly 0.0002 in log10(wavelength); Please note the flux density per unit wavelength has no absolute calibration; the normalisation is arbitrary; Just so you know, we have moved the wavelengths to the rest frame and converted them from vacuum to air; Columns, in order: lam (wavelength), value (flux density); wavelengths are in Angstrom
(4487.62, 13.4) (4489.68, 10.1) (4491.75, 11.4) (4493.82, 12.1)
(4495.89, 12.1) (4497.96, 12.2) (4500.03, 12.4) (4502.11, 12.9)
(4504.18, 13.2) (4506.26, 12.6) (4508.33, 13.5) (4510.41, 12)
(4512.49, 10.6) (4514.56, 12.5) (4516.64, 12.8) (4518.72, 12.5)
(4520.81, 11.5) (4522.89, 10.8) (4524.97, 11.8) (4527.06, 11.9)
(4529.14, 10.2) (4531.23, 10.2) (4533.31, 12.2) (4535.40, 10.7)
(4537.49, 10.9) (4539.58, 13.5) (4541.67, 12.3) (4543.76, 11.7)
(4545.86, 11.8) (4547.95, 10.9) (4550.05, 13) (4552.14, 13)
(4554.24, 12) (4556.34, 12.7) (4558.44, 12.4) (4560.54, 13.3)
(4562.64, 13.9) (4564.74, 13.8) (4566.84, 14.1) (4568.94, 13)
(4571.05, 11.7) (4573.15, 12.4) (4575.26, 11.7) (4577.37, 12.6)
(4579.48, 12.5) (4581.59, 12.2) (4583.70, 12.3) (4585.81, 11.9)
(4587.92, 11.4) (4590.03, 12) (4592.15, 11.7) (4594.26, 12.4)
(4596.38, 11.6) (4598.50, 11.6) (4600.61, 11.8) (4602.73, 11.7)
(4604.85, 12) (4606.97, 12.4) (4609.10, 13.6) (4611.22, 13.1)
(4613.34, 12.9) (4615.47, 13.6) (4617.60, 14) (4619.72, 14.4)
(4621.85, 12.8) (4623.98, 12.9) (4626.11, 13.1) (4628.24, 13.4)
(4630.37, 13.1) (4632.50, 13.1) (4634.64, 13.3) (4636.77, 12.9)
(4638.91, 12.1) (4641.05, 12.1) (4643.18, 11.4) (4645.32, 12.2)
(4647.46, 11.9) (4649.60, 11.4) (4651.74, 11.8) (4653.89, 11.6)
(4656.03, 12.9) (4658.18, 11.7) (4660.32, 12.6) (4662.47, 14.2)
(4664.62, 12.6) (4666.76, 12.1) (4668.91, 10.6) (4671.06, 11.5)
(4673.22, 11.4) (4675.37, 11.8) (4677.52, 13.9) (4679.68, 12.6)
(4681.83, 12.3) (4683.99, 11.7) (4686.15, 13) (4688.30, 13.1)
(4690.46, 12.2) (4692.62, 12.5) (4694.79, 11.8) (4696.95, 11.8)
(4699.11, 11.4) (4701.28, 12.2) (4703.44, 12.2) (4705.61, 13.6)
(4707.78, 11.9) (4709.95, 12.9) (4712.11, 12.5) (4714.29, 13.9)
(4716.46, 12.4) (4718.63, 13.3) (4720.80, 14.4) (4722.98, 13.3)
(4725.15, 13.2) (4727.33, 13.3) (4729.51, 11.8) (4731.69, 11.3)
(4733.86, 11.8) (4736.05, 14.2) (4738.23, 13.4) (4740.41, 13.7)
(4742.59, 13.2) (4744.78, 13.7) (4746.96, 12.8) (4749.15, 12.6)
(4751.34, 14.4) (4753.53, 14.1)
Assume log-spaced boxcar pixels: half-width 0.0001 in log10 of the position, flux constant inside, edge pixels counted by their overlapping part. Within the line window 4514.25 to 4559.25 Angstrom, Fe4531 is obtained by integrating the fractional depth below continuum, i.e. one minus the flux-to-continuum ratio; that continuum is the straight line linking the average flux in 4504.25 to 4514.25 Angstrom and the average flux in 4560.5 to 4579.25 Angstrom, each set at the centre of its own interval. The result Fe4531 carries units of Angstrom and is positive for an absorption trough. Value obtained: 2.5 Angstrom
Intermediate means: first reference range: 12.3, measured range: 11.9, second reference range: 12.9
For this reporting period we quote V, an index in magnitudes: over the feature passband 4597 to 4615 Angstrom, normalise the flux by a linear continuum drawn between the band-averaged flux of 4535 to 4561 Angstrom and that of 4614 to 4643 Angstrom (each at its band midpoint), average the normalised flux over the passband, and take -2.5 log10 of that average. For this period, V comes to 0.036 mag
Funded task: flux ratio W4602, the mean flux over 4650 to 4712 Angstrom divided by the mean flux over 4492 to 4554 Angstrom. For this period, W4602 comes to 1.0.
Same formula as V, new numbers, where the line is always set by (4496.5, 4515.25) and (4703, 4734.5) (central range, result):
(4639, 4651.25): 0.08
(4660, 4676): 0.06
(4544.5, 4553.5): 0.03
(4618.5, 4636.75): -0.05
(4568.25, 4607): 0.05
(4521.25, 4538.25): 0.13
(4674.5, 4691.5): 0.01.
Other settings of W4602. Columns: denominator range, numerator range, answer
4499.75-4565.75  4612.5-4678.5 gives 1.03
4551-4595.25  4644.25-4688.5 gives 0.98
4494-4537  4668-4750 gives 1.06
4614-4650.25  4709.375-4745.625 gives 1.02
